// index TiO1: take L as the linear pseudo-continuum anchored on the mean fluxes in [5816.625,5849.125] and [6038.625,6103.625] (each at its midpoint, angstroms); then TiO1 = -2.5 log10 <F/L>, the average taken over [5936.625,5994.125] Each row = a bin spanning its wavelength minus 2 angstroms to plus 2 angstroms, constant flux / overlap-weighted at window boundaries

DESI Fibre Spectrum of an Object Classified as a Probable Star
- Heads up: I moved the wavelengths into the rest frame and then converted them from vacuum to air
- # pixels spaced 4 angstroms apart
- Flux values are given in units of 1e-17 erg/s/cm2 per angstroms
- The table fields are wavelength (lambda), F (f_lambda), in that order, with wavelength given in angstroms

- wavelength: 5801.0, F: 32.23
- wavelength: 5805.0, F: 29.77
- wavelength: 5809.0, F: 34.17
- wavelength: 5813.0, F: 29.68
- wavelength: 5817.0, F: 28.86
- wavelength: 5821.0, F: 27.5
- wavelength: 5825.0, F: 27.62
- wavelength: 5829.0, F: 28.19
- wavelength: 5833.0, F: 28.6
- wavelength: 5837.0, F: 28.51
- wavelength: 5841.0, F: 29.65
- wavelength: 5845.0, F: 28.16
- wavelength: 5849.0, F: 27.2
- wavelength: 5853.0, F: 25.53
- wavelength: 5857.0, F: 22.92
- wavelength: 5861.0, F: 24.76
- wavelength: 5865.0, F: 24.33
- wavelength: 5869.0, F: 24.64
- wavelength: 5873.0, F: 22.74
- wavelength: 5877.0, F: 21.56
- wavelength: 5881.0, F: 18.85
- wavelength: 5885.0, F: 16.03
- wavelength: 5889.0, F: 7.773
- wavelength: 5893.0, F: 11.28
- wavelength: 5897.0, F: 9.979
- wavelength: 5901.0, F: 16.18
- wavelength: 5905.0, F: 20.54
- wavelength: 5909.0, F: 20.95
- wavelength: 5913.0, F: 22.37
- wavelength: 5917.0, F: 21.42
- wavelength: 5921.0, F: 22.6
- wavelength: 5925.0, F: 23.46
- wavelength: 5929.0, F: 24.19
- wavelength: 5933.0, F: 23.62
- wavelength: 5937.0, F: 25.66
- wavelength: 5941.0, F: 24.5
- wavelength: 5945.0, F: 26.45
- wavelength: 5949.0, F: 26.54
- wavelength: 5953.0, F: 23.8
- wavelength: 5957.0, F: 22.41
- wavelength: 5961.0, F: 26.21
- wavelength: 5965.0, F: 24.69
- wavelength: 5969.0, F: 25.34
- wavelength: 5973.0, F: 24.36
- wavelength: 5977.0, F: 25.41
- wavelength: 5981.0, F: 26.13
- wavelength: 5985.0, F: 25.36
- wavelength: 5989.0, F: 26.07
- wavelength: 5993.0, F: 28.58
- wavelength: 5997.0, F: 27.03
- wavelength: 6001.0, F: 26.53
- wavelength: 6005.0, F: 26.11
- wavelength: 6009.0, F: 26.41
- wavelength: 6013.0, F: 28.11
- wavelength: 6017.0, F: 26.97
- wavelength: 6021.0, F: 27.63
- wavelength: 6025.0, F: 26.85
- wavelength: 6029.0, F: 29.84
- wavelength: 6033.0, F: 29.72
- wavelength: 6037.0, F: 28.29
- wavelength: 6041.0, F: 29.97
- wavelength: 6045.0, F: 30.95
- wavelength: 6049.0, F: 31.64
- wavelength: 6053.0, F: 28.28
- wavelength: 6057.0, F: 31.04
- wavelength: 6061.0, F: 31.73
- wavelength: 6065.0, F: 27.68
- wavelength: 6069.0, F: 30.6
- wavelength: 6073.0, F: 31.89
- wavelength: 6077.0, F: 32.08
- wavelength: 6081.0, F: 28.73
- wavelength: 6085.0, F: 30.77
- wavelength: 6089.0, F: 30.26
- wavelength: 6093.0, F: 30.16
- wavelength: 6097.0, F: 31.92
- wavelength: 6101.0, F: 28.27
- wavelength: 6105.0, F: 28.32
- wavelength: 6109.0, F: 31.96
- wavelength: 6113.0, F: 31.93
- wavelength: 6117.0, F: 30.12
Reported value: 0.16 mag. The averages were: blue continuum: 28.3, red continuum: 30.3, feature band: 25.4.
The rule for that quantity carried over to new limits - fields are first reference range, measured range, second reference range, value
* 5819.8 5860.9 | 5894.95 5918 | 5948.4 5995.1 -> 0.39 mag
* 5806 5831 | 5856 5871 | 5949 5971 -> 0.15 mag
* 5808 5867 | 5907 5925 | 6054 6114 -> 0.28 mag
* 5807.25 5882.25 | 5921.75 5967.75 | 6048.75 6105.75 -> 0.14 mag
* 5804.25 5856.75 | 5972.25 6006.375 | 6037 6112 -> 0.13 mag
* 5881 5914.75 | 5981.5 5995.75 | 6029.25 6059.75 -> -0.09 mag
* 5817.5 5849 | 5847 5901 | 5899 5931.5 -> 0.27 mag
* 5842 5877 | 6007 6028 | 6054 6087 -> 0.07 mag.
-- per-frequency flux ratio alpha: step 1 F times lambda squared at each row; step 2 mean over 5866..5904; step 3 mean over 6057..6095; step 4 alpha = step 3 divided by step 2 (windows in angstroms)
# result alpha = 1.93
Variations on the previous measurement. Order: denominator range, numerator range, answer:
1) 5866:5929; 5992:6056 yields 1.56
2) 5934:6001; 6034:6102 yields 1.23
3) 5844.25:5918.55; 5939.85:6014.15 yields 1.32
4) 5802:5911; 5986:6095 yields 1.31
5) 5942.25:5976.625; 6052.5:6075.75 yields 1.26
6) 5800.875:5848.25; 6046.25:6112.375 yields 1.13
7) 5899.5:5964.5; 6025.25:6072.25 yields 1.34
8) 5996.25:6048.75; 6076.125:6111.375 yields 1.10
